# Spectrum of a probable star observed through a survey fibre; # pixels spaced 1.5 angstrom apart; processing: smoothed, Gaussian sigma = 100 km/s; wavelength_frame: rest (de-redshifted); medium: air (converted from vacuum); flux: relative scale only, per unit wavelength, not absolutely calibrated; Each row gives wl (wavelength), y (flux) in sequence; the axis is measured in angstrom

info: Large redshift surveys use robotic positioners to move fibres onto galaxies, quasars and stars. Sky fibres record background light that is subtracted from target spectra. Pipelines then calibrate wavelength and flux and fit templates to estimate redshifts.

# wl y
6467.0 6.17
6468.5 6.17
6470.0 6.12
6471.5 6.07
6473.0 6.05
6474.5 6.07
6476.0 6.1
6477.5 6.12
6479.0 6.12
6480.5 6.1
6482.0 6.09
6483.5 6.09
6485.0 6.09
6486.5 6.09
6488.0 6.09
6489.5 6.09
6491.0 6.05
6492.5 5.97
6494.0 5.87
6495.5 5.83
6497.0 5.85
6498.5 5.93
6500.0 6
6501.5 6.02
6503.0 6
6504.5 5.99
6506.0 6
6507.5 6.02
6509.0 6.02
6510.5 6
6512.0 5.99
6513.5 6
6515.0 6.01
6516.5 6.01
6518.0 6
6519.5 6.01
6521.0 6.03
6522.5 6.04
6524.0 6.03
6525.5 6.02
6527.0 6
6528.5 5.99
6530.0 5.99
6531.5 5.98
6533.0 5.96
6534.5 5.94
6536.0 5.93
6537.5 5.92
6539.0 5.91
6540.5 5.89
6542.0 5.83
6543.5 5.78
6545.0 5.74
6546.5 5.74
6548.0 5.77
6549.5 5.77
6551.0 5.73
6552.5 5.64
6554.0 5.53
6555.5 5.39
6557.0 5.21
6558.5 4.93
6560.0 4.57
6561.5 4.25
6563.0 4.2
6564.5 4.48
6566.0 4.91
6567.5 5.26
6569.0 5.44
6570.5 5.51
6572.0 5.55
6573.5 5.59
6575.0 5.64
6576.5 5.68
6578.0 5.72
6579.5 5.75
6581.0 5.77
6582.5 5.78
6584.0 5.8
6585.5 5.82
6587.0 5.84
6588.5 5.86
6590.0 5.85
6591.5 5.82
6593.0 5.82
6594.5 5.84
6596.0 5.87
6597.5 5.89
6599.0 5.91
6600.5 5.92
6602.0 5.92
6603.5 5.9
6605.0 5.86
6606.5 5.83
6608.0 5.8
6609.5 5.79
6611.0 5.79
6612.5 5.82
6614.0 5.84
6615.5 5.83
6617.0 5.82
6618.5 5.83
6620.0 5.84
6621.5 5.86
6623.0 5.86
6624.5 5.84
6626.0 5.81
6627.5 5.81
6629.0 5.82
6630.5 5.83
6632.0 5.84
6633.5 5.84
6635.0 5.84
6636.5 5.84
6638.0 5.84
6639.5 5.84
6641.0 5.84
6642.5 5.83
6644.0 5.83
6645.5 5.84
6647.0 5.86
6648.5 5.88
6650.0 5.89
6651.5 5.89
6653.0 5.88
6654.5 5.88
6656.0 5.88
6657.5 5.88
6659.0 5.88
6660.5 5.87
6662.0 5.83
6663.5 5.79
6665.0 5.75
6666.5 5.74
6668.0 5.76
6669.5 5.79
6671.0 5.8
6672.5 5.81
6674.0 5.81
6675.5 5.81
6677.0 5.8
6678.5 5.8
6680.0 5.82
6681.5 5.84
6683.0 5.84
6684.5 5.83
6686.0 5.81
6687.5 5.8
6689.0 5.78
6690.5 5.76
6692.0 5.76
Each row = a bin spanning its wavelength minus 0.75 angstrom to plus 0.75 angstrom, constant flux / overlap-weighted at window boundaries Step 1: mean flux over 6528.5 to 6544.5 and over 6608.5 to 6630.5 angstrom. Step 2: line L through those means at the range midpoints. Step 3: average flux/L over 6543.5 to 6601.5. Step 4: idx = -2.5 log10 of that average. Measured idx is 0.07 mag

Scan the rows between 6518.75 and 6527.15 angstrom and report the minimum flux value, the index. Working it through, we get 6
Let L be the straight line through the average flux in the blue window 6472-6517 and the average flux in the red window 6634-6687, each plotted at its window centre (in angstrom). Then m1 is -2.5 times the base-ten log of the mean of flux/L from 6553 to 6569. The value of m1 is 0.21 mag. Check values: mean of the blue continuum 6.02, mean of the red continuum 5.83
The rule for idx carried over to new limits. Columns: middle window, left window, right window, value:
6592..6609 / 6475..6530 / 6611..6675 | 0.00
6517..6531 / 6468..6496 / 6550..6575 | -0.08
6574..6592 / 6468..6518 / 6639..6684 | 0.03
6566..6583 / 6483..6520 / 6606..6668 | 0.06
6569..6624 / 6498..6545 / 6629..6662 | 0.02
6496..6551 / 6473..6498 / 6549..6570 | -0.08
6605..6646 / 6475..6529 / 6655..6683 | 0.01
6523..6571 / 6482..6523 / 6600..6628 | 0.08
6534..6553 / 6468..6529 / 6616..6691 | 0.03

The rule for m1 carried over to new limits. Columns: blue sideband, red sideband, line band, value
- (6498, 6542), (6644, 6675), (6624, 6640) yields 0.01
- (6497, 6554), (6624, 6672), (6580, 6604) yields 0.01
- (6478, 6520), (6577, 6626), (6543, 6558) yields 0.06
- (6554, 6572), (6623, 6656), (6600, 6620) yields -0.06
